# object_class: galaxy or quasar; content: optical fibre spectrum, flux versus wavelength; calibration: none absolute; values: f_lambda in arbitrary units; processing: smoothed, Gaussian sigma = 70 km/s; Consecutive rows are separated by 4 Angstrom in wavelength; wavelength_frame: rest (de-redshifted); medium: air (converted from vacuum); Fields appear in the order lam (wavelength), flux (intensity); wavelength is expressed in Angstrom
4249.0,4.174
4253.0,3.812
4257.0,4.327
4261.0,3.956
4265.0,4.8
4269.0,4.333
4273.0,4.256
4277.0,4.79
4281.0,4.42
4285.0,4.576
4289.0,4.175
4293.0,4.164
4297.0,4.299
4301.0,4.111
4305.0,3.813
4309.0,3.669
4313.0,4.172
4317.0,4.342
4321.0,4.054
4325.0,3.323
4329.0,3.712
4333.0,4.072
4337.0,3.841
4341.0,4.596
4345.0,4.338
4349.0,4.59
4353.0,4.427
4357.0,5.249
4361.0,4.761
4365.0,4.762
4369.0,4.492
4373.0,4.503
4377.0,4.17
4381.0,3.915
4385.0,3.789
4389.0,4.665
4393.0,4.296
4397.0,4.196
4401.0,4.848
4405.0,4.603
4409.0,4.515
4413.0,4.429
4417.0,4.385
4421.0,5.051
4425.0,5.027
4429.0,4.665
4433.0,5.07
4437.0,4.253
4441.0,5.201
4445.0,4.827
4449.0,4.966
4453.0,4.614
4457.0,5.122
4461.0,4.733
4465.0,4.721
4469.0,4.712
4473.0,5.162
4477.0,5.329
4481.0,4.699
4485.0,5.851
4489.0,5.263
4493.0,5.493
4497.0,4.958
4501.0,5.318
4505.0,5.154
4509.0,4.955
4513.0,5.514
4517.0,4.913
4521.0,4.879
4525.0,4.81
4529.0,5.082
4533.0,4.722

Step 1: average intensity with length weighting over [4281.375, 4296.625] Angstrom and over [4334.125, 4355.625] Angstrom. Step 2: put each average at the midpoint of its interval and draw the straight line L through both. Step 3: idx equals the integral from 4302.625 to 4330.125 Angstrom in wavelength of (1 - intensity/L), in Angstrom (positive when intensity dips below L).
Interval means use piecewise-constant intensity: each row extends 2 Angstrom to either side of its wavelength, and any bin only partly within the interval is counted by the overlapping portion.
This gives 3.0 Angstrom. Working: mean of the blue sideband 4.32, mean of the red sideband 4.37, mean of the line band 3.88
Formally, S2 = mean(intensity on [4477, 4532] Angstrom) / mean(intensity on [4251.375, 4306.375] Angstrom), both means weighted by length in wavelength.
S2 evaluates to 1.2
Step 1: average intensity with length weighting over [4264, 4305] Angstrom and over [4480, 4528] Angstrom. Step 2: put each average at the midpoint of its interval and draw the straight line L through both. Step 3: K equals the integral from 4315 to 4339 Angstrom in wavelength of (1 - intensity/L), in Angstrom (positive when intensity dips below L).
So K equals 3.3 Angstrom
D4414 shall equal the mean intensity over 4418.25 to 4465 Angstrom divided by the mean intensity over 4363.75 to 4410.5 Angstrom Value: 1.1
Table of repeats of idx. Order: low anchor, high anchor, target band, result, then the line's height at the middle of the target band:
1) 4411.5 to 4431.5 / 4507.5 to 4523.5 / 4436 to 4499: -1.5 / 4.89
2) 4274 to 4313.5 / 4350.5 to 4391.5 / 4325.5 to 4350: 1.4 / 4.36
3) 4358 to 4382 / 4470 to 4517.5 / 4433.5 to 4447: 0.3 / 4.9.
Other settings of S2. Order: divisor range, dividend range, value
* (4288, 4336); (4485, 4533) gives 1.29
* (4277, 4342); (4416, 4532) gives 1.22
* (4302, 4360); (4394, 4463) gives 1.14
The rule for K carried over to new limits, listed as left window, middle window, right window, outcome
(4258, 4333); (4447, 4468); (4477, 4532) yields 0.4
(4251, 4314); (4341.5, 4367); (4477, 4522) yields -0.7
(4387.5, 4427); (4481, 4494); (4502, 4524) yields -1.2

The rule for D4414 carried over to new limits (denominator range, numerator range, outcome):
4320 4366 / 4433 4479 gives 1.13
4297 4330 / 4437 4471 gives 1.23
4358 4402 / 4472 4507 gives 1.19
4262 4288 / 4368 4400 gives 0.95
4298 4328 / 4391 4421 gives 1.15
